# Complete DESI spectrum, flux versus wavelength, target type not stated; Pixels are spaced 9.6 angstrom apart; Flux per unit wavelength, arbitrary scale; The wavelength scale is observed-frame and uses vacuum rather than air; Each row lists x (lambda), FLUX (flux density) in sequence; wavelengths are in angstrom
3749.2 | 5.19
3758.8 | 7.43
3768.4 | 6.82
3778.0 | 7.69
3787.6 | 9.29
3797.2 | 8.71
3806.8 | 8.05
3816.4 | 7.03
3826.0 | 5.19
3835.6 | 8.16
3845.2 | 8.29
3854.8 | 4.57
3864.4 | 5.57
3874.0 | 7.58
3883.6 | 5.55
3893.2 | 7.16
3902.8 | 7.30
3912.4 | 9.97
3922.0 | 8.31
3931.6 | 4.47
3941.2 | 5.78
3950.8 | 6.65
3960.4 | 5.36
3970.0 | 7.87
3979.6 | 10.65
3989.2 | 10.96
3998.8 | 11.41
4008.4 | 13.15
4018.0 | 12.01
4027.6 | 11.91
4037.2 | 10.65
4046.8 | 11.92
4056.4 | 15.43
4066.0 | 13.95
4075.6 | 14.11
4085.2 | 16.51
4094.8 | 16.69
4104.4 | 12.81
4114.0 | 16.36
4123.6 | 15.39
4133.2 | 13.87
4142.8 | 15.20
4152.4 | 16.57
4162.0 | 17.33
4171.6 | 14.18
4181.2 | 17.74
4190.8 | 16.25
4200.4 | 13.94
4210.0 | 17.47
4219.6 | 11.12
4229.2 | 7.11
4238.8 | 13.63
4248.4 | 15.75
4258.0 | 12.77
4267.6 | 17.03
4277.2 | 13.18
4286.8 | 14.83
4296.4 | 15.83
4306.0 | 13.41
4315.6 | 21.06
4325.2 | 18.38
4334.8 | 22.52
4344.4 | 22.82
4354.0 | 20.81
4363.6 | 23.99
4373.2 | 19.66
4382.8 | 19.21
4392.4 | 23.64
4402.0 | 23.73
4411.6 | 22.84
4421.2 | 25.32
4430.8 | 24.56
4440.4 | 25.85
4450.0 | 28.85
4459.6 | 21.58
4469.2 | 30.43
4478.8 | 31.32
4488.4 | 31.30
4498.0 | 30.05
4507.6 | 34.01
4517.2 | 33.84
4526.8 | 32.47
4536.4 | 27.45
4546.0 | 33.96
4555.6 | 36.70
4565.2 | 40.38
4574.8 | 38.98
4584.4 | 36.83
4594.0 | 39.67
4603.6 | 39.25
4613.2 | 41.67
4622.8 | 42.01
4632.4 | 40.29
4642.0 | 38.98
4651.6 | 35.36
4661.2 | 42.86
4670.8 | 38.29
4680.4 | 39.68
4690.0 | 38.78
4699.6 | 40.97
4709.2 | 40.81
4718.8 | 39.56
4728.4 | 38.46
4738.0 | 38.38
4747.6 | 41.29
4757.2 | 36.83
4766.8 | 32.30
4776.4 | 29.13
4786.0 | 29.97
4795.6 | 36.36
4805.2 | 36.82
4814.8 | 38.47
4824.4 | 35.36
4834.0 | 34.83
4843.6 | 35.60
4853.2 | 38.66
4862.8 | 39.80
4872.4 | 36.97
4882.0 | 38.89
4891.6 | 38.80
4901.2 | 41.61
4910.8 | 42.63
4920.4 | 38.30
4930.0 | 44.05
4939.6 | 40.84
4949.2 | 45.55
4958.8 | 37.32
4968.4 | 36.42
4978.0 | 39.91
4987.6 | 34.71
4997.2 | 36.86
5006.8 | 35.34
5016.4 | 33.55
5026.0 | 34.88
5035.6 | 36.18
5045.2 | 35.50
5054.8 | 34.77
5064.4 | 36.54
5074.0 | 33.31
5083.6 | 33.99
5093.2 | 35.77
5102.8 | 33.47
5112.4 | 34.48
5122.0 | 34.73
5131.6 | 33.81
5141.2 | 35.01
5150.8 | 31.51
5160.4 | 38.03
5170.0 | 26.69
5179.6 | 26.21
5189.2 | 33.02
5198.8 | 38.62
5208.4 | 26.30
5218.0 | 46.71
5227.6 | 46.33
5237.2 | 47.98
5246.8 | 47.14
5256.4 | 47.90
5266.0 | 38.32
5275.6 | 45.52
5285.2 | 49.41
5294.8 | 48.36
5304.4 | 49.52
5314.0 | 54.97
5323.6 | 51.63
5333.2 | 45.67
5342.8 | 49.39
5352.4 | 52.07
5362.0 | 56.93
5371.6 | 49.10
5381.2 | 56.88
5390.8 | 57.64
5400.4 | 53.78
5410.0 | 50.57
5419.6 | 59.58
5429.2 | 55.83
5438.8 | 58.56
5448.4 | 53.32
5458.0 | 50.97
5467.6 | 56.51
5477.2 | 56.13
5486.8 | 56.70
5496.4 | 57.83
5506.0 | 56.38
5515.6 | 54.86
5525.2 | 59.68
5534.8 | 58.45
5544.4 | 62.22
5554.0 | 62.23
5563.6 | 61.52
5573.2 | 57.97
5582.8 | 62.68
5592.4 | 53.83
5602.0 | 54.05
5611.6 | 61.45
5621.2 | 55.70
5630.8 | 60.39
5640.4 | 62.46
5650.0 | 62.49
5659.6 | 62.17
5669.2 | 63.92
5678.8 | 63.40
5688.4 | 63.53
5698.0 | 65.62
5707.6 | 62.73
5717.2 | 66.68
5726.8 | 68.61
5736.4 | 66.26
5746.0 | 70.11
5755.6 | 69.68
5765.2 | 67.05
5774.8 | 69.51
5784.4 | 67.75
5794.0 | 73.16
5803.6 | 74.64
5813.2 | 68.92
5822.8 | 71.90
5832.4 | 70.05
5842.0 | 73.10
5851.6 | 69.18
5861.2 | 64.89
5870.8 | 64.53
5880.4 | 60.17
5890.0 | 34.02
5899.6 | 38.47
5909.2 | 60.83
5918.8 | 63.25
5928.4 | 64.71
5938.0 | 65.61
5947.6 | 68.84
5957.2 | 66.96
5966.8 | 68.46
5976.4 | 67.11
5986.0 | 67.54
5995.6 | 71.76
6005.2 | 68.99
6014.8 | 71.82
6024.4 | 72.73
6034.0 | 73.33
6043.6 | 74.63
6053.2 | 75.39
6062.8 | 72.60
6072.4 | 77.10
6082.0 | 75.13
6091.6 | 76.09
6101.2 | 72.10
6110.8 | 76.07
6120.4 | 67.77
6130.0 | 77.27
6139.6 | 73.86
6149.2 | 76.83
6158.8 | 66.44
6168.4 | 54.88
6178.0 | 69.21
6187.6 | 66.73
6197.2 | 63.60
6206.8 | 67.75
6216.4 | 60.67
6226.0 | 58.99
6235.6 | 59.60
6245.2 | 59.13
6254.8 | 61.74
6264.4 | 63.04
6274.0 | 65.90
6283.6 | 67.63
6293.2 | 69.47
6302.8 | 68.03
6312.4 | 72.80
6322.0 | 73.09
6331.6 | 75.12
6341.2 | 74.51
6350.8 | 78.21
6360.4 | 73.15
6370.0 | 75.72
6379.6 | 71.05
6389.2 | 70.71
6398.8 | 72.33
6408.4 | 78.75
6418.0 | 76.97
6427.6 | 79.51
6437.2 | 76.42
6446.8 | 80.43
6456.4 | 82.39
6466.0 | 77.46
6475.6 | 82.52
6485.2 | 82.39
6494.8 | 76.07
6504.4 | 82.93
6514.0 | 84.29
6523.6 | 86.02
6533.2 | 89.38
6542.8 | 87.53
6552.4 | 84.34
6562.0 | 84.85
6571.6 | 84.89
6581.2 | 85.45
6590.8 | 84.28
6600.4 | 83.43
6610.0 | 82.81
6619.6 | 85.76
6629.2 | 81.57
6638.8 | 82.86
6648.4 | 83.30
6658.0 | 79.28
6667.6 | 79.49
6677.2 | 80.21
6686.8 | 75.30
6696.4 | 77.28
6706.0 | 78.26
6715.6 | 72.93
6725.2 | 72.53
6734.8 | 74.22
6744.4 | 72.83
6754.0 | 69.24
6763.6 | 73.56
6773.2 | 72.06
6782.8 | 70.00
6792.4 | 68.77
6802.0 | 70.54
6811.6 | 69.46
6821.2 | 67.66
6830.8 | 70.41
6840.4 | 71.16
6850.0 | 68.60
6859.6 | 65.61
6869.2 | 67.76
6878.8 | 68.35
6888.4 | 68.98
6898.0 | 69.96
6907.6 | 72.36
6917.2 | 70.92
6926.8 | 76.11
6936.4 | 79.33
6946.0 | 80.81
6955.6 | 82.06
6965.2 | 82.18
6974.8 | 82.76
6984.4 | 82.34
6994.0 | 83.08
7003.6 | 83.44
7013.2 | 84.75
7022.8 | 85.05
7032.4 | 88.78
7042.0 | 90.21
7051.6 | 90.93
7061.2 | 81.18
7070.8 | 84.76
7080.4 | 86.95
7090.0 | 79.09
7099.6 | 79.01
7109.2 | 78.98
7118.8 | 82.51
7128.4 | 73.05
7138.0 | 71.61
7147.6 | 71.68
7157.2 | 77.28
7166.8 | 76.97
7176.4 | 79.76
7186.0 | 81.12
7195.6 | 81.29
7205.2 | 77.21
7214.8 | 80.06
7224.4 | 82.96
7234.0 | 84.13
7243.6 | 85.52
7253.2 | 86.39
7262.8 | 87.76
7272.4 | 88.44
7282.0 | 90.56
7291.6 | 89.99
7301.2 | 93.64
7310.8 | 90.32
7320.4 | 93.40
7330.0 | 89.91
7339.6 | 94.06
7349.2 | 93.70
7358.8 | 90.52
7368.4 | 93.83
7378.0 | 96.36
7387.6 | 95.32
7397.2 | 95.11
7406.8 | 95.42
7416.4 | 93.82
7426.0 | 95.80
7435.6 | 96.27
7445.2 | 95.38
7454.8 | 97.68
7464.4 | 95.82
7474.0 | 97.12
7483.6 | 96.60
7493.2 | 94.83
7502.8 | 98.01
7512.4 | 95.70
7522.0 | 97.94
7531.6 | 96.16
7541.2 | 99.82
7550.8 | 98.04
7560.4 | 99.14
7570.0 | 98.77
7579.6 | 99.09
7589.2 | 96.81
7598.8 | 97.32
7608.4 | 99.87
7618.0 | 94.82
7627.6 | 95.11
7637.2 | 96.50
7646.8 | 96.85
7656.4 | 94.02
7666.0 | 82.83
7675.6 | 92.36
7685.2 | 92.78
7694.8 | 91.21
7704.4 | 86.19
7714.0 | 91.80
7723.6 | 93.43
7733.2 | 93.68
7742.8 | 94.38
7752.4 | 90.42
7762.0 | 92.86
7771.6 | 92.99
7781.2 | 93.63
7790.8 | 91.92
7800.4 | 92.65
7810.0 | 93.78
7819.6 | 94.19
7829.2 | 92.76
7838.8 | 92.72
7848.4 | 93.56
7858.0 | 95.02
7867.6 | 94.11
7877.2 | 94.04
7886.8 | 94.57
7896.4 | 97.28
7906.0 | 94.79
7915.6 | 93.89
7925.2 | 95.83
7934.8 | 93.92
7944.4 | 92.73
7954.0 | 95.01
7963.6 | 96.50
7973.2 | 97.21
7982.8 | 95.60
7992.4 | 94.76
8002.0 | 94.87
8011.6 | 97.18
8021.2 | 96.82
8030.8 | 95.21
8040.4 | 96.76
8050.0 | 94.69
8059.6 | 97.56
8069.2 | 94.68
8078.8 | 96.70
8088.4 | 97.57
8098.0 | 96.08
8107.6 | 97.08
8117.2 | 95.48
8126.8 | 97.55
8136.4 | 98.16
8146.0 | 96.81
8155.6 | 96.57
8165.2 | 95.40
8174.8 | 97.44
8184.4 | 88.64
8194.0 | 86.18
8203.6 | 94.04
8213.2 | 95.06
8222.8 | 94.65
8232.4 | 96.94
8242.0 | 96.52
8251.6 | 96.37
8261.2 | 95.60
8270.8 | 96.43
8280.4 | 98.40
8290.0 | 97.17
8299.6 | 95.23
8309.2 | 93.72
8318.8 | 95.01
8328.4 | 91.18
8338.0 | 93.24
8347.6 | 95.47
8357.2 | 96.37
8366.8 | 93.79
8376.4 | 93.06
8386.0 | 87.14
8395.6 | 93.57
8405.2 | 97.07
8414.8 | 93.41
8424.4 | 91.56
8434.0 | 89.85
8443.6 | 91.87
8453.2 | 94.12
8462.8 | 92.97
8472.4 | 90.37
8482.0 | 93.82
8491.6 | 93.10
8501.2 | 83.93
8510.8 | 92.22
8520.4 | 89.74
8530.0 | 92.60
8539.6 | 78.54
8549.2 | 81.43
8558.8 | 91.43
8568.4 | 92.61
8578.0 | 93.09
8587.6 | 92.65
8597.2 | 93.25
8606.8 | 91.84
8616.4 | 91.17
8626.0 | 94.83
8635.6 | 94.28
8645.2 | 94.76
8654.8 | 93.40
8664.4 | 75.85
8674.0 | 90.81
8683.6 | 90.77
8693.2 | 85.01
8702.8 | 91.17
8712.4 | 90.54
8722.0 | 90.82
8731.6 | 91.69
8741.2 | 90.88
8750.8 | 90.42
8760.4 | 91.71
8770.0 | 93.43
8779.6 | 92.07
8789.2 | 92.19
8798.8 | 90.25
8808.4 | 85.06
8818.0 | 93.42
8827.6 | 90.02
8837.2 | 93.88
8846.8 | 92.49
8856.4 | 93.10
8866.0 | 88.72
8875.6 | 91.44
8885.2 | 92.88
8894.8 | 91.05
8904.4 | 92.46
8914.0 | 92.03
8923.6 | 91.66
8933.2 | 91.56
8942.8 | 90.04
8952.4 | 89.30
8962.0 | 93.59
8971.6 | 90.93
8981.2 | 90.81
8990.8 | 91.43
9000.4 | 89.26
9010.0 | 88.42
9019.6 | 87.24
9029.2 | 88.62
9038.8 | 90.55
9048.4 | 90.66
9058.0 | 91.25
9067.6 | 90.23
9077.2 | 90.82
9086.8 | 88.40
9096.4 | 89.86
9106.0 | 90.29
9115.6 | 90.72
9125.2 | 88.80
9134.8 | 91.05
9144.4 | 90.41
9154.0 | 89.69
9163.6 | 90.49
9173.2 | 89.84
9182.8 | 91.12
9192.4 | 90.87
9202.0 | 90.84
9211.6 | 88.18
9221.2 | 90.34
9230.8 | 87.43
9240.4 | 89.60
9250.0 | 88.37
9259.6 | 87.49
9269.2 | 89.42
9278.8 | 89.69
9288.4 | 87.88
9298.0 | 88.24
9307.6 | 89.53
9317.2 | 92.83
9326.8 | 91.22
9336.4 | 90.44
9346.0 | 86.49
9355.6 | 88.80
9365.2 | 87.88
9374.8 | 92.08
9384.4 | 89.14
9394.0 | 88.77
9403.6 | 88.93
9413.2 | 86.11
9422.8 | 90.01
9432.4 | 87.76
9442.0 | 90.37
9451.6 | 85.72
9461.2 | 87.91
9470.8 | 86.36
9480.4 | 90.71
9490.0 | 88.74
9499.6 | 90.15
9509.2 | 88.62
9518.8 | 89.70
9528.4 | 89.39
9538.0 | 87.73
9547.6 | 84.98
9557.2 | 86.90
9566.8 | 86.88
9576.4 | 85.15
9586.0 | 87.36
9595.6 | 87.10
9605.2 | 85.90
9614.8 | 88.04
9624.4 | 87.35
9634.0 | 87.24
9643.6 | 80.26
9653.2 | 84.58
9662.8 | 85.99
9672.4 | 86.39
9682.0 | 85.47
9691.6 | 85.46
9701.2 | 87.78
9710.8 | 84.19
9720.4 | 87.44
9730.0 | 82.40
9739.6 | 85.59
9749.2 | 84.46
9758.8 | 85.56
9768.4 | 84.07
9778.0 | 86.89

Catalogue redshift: 0.000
